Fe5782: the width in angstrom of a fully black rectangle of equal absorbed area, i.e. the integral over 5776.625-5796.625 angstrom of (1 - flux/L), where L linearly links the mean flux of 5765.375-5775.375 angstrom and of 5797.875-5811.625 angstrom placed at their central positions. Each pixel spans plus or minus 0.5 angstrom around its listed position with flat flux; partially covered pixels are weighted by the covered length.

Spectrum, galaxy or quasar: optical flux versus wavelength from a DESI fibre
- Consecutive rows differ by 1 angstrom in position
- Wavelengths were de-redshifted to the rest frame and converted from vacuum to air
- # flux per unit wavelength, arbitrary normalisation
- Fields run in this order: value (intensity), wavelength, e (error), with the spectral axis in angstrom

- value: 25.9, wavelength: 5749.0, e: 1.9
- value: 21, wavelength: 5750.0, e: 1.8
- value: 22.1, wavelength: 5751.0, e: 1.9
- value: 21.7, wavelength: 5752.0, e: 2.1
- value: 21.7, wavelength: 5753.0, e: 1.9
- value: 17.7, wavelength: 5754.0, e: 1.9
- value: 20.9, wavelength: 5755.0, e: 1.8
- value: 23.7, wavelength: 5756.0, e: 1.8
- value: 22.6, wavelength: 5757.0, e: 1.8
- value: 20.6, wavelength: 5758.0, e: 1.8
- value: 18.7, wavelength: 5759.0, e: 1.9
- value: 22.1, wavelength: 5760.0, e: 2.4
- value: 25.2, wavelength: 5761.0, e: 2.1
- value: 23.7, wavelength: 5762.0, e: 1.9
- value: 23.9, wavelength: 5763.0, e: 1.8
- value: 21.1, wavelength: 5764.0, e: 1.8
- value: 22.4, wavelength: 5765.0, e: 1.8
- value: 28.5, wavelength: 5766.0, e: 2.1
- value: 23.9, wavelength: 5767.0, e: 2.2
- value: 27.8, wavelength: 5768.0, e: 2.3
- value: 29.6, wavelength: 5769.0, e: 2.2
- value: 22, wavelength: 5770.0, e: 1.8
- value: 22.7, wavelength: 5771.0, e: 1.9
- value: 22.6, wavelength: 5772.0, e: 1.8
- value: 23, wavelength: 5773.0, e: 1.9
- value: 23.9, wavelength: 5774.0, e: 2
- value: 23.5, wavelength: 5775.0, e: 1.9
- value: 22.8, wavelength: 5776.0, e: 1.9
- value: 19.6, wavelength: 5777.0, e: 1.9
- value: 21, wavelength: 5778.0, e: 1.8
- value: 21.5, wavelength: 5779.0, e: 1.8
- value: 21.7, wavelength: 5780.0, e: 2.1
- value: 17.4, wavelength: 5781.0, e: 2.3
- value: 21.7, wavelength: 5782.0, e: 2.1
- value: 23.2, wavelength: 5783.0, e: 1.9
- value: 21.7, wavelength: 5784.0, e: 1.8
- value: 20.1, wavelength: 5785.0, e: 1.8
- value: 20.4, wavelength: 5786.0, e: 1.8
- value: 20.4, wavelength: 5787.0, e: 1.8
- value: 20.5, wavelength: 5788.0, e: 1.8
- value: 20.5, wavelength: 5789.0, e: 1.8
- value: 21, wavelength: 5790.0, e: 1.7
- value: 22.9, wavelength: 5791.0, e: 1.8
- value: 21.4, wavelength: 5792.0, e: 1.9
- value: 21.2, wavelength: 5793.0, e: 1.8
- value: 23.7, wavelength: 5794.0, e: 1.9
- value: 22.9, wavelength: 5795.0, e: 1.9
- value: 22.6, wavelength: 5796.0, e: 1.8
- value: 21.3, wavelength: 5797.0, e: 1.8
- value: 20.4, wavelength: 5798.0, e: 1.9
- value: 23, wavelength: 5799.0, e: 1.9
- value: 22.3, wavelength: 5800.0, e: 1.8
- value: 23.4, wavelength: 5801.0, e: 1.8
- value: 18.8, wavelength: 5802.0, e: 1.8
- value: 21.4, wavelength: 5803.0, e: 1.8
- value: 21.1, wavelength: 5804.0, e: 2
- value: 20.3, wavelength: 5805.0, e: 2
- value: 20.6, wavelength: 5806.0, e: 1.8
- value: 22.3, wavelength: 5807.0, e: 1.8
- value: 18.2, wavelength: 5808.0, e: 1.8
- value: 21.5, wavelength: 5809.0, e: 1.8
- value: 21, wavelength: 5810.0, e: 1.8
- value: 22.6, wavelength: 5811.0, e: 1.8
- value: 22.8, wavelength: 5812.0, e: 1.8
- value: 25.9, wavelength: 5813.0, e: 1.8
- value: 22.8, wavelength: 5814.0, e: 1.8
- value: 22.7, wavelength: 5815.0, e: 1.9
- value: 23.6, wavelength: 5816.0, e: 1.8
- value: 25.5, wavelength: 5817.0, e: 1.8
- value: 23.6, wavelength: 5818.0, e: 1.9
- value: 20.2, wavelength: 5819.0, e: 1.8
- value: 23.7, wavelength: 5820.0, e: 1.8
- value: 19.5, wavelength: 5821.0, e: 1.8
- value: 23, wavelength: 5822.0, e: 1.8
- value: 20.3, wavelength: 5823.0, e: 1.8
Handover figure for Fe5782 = 1.5 angstrom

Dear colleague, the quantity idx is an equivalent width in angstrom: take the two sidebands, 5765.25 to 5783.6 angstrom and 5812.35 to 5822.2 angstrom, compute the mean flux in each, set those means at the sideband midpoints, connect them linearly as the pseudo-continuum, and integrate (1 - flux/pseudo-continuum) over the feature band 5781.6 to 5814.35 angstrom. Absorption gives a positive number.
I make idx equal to 2.1 angstrom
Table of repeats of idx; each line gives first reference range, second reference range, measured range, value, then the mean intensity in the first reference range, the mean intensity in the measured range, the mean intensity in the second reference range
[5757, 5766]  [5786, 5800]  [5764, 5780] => -0.9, 22.6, 23.5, 21.7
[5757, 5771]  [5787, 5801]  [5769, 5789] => 0.9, 23.7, 21.7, 21.8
